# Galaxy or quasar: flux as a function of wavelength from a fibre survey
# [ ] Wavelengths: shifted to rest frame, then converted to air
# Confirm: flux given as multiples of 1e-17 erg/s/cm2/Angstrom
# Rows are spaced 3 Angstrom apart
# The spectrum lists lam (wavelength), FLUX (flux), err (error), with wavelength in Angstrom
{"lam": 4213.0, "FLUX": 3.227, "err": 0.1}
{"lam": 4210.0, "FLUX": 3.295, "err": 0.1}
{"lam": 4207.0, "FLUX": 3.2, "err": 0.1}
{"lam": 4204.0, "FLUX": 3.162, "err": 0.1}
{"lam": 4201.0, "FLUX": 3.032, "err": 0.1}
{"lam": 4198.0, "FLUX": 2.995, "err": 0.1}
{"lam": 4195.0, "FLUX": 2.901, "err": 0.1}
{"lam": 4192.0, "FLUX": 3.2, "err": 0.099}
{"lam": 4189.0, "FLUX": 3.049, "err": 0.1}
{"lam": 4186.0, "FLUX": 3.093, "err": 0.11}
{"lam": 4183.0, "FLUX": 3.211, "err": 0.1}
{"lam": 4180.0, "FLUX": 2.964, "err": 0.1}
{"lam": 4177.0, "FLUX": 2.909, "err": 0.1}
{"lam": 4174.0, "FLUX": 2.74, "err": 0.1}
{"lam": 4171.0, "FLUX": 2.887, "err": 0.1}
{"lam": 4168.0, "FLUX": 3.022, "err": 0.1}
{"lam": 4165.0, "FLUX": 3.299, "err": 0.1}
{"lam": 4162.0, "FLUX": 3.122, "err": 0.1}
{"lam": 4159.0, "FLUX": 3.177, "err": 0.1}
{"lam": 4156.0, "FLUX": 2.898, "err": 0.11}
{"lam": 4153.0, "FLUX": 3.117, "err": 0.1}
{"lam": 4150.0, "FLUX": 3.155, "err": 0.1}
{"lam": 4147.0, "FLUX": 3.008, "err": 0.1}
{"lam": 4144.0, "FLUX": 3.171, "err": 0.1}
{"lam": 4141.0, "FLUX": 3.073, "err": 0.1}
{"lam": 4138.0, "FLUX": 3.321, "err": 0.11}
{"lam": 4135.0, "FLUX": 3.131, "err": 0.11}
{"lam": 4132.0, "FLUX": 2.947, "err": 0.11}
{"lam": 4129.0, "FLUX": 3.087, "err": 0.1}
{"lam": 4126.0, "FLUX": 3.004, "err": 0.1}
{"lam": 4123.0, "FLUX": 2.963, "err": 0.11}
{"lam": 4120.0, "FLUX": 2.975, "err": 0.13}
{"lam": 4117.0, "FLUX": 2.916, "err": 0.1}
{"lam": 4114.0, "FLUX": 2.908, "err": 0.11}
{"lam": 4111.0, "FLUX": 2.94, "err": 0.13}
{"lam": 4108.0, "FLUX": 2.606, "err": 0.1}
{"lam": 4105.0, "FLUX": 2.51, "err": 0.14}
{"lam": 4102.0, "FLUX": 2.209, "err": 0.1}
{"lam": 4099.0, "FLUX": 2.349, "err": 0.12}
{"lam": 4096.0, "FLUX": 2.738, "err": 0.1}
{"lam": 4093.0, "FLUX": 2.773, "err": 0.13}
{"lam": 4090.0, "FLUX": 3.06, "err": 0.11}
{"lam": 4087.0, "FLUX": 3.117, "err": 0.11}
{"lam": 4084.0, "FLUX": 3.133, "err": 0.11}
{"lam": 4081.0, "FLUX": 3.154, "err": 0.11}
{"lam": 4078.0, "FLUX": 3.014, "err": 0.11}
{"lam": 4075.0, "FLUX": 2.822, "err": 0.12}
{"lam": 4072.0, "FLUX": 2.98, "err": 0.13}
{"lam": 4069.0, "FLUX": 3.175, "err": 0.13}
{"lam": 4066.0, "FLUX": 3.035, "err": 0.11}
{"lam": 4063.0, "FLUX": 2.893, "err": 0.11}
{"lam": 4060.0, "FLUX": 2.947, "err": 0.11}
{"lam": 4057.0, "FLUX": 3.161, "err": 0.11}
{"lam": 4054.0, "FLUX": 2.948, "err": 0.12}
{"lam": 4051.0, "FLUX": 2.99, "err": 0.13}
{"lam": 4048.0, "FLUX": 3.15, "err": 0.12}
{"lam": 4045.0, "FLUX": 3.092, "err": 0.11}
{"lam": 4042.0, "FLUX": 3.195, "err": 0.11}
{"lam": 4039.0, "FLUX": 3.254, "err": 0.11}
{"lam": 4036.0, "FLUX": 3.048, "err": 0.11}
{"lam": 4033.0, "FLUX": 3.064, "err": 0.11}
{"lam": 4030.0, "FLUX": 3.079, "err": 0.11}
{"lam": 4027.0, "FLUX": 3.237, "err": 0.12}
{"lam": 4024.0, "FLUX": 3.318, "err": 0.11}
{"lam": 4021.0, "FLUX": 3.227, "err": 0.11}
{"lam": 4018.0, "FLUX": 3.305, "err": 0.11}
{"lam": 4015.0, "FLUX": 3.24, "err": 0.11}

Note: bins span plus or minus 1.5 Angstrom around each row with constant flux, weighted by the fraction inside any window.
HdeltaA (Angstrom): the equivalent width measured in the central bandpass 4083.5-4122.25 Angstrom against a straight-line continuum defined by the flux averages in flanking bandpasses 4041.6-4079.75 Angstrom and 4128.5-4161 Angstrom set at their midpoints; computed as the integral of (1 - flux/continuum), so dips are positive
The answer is 3.6 Angstrom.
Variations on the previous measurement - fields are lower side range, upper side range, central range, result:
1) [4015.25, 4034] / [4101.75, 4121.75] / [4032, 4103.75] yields 0.47 Angstrom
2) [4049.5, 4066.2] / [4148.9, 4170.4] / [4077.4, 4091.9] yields -0.34 Angstrom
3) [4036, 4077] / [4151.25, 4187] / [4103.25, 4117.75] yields 1.35 Angstrom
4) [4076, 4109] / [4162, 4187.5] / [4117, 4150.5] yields -1.84 Angstrom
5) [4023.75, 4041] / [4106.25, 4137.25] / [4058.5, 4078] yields 0.61 Angstrom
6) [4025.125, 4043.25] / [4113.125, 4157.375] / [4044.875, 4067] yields 0.74 Angstrom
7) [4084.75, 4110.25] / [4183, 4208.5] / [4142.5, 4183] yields -1.23 Angstrom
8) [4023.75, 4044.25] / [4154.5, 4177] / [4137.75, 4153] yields -0.47 Angstrom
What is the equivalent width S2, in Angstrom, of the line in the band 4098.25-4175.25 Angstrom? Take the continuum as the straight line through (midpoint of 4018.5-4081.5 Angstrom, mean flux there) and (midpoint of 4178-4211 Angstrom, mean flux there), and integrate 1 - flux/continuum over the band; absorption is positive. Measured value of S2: 3.52 Angstrom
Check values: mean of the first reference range 3.09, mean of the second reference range 3.09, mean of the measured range 2.95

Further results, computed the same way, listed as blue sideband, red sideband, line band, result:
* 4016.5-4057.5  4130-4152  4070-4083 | 0.54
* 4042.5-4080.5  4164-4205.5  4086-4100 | 0.99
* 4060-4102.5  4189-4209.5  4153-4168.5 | -0.41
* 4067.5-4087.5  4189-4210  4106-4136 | 1.28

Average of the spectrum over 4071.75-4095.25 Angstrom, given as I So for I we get 3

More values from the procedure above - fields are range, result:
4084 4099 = 2.89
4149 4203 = 3.04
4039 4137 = 2.94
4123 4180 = 3.05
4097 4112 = 2.52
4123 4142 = 3.08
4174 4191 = 3.02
